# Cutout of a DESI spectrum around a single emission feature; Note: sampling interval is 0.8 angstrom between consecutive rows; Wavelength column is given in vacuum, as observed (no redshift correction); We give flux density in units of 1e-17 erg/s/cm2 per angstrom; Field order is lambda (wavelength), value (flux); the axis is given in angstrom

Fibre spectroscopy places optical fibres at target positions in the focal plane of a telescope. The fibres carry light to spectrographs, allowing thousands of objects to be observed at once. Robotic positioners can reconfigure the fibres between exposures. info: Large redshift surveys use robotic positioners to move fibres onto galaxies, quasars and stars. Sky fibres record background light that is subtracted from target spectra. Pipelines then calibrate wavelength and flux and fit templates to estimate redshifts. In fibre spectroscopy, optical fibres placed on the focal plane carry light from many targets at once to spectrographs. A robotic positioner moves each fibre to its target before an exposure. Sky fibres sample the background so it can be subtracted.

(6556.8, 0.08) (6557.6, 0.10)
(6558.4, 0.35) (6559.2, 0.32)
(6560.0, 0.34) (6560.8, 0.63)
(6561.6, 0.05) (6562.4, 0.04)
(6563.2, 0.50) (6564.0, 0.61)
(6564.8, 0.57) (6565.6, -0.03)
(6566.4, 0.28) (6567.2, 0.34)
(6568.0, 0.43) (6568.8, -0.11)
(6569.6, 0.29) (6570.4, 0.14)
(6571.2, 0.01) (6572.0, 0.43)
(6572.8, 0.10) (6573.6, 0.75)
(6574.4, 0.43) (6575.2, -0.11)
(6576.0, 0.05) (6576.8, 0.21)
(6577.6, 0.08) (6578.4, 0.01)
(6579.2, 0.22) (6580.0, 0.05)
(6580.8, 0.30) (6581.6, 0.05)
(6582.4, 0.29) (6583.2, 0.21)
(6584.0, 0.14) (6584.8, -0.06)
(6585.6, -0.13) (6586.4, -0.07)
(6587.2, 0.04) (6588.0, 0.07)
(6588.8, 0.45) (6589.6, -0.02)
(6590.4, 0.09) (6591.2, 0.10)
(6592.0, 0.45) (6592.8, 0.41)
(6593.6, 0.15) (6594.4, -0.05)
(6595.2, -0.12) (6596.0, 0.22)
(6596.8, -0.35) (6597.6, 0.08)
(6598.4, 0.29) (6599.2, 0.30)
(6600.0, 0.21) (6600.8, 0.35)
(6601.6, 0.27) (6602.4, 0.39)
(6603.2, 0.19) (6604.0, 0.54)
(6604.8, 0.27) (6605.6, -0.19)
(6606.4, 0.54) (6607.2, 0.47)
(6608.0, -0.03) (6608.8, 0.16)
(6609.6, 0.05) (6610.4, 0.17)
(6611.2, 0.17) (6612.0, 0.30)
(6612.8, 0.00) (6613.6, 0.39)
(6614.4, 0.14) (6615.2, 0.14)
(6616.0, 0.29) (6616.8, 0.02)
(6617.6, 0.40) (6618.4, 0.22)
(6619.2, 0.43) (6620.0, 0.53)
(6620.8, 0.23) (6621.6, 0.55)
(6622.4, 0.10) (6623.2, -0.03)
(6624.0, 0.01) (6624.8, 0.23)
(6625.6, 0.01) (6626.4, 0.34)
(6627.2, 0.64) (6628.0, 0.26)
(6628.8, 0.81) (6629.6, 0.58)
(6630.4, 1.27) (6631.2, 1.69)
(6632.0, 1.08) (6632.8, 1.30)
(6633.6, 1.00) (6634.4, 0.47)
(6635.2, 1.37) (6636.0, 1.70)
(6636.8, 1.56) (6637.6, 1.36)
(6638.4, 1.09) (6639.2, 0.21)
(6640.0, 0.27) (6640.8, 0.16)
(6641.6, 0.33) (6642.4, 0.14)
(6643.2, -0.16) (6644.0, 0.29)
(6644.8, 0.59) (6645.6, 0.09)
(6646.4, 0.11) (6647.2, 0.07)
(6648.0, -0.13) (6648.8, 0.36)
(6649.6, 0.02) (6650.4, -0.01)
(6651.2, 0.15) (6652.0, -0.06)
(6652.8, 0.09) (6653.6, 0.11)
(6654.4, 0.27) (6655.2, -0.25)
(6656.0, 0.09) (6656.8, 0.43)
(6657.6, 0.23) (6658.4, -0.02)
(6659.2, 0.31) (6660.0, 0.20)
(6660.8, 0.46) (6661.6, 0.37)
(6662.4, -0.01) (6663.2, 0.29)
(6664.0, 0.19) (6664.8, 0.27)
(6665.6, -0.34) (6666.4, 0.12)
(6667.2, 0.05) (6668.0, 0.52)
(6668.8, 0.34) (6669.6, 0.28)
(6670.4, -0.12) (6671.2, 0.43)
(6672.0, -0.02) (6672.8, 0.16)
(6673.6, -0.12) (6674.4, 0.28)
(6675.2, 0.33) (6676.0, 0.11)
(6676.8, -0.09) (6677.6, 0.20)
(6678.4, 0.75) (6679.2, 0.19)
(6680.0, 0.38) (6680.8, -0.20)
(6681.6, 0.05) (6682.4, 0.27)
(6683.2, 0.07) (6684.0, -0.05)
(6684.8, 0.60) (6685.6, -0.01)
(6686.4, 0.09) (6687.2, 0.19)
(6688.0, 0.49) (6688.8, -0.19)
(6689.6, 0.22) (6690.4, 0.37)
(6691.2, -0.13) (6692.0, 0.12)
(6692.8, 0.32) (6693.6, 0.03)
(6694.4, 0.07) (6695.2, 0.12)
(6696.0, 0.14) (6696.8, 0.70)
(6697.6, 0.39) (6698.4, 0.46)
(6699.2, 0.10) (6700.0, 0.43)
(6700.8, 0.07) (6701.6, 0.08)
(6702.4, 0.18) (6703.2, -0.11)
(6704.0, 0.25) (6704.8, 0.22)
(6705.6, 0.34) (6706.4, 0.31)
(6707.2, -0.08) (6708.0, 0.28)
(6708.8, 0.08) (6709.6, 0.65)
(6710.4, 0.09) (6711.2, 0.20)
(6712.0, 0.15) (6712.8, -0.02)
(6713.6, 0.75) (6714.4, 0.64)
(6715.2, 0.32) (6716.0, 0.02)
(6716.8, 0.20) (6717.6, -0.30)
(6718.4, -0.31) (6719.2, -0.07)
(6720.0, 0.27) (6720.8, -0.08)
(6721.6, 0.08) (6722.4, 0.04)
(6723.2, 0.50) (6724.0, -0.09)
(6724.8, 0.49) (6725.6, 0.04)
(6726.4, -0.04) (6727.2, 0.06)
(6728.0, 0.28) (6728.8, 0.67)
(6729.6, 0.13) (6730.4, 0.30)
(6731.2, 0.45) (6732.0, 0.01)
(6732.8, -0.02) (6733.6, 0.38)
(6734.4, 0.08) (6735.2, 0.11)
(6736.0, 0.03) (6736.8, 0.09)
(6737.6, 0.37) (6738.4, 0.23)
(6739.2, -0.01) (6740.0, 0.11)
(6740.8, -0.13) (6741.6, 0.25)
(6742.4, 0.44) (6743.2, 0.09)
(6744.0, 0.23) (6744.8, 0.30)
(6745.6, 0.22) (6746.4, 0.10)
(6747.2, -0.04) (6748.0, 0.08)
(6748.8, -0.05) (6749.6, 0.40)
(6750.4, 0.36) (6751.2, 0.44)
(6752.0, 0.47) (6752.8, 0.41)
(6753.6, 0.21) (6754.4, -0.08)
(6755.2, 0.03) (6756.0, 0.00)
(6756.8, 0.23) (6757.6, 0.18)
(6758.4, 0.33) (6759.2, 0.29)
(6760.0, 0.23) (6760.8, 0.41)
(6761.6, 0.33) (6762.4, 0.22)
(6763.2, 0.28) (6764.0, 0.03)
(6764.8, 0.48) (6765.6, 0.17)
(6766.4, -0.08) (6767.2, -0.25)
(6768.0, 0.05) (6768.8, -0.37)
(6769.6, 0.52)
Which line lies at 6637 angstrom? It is [O II]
